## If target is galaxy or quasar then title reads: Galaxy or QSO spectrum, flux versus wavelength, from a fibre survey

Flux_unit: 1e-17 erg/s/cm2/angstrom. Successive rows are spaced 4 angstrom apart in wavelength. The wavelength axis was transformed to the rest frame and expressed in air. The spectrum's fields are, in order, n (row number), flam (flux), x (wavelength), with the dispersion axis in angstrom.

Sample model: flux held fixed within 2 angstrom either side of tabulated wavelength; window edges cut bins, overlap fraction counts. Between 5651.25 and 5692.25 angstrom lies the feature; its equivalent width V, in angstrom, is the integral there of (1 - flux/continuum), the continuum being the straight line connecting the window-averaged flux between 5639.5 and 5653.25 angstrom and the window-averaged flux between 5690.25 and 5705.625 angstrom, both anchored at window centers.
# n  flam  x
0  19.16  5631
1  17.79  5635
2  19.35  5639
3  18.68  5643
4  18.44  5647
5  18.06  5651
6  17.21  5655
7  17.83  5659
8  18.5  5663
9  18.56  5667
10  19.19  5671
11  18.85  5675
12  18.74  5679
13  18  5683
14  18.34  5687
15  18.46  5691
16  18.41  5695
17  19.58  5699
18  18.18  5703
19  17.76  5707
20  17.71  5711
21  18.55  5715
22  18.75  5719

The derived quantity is 0.4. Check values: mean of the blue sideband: 18.5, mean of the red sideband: 18.6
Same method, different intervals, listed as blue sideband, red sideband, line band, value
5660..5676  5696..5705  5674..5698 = 0.4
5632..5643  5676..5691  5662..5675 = -0.2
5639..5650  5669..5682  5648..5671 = 0.7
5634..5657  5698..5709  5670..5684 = -0.3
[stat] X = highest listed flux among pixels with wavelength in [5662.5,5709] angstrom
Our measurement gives 19.58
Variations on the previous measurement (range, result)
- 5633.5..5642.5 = 19.35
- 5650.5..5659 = 18.06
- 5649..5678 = 19.19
